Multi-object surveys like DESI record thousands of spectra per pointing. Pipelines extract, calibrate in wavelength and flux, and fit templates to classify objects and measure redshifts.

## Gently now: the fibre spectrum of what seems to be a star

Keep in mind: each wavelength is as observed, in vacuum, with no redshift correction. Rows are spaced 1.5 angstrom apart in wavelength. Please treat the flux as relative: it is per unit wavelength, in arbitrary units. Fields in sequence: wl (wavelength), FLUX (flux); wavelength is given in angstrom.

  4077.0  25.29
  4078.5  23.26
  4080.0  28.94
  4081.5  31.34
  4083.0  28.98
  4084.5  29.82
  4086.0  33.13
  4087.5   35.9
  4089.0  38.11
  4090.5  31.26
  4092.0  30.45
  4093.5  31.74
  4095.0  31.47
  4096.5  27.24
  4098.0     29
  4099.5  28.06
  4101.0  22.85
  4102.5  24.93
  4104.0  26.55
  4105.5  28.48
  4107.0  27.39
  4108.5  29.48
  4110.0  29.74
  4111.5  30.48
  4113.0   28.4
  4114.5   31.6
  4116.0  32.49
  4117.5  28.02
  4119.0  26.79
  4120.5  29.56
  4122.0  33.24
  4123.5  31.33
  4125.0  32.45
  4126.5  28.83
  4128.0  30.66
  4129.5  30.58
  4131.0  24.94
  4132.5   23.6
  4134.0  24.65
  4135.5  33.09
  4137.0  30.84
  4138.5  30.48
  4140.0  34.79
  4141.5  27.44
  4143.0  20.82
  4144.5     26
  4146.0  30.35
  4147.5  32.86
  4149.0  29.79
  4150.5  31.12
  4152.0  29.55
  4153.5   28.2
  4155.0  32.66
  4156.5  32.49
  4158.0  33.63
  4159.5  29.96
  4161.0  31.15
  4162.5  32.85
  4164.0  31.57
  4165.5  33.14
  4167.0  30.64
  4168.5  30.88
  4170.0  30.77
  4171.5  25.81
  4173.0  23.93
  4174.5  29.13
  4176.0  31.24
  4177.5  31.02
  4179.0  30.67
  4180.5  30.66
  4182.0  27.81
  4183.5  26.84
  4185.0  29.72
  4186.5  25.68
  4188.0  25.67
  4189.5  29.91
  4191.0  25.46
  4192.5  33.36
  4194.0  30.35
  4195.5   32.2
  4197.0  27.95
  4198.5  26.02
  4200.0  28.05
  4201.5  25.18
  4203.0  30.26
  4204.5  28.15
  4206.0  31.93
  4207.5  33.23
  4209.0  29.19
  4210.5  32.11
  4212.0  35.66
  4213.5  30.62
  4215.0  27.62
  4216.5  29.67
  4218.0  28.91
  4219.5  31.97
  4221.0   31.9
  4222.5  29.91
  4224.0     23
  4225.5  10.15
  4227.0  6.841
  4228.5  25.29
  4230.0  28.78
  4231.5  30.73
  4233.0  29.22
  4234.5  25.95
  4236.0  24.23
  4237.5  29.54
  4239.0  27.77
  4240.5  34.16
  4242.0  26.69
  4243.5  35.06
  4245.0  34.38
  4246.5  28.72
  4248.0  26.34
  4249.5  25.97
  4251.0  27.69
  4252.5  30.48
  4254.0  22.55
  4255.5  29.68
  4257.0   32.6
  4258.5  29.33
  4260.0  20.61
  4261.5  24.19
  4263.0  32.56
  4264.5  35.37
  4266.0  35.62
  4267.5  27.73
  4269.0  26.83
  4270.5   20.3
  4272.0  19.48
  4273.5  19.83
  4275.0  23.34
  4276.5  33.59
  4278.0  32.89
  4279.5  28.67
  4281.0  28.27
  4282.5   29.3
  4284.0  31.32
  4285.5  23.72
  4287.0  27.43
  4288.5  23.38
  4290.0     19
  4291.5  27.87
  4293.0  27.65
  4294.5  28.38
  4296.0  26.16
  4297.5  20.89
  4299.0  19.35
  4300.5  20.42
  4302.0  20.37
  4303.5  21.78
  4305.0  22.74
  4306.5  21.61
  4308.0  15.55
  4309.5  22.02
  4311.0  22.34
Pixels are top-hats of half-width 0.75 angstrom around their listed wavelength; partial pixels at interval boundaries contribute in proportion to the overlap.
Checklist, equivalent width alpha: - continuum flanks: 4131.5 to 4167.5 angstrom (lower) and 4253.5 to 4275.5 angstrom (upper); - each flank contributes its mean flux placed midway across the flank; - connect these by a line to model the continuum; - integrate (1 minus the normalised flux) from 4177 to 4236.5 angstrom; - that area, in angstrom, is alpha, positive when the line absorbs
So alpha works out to 0.8 angstrom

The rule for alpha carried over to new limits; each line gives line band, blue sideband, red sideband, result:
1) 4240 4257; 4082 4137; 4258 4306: -1.8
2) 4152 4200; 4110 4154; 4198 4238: -2.1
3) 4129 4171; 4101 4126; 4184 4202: -1.6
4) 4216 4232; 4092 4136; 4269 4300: 1.0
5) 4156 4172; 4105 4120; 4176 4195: -1.2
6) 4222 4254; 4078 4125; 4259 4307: 0.1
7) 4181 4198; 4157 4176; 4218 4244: 0.2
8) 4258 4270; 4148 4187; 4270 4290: -1.0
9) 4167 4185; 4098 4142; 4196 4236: -0.6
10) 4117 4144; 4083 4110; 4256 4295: 0.3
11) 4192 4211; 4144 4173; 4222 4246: -1.1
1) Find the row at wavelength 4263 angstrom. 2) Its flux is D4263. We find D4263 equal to 32.56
